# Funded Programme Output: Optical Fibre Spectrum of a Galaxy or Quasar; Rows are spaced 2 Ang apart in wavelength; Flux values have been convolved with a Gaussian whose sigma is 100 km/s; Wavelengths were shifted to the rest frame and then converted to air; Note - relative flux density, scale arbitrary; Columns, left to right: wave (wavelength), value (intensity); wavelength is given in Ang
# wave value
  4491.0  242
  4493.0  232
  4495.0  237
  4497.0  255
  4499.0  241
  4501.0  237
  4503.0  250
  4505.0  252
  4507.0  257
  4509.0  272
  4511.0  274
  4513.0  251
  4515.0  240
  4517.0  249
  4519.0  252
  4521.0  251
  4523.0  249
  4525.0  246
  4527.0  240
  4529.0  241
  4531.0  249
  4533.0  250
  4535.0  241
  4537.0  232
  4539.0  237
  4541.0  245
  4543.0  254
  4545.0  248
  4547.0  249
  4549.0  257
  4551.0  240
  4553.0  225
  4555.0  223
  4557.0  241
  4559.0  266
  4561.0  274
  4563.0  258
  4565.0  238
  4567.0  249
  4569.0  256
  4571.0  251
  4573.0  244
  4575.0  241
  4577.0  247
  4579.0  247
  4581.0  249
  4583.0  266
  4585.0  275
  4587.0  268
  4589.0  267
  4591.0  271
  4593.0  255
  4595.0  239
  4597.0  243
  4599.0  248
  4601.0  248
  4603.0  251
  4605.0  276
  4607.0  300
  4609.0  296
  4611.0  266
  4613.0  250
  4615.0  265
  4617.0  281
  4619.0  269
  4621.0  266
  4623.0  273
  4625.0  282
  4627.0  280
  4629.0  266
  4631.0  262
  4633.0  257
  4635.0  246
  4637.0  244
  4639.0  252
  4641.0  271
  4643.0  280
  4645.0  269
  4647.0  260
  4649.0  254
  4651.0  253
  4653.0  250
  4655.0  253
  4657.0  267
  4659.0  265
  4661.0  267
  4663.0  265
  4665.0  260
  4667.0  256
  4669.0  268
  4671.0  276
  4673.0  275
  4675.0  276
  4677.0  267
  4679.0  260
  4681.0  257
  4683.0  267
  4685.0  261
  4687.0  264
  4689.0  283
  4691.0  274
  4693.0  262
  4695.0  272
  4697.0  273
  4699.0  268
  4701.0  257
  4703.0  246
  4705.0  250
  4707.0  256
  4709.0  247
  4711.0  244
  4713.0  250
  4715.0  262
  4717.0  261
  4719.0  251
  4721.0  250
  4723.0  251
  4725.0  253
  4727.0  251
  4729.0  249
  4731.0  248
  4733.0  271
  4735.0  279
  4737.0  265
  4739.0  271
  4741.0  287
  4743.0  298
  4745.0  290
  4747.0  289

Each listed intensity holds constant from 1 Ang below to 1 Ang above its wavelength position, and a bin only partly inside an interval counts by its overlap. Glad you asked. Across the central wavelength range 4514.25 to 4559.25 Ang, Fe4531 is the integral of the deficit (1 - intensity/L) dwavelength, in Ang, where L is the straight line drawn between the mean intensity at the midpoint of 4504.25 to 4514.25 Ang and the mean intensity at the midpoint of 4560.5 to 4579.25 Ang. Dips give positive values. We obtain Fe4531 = 2.06 Ang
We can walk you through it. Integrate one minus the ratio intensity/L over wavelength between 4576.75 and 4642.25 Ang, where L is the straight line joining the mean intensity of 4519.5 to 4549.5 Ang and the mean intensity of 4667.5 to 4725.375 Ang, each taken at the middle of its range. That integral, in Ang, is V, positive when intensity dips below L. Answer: -2.6 Ang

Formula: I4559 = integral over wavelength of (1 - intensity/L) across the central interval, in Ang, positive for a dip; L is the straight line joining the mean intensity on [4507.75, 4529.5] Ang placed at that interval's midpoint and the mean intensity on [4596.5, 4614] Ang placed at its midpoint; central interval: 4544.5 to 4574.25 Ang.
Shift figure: 1.2 Ang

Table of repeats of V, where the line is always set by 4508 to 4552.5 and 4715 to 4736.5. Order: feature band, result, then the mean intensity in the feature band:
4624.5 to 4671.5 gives -1.64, 262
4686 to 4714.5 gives -0.53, 260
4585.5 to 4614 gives -1.32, 263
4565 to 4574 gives 0.05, 249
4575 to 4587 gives -0.28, 256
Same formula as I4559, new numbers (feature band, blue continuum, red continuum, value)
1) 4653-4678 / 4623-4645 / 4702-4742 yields -0.35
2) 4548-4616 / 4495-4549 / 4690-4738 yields -1.12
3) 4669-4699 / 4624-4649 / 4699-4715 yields -1.56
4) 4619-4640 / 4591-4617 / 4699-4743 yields -0.12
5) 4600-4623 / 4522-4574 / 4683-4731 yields -1.74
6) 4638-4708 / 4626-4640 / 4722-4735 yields -1.82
